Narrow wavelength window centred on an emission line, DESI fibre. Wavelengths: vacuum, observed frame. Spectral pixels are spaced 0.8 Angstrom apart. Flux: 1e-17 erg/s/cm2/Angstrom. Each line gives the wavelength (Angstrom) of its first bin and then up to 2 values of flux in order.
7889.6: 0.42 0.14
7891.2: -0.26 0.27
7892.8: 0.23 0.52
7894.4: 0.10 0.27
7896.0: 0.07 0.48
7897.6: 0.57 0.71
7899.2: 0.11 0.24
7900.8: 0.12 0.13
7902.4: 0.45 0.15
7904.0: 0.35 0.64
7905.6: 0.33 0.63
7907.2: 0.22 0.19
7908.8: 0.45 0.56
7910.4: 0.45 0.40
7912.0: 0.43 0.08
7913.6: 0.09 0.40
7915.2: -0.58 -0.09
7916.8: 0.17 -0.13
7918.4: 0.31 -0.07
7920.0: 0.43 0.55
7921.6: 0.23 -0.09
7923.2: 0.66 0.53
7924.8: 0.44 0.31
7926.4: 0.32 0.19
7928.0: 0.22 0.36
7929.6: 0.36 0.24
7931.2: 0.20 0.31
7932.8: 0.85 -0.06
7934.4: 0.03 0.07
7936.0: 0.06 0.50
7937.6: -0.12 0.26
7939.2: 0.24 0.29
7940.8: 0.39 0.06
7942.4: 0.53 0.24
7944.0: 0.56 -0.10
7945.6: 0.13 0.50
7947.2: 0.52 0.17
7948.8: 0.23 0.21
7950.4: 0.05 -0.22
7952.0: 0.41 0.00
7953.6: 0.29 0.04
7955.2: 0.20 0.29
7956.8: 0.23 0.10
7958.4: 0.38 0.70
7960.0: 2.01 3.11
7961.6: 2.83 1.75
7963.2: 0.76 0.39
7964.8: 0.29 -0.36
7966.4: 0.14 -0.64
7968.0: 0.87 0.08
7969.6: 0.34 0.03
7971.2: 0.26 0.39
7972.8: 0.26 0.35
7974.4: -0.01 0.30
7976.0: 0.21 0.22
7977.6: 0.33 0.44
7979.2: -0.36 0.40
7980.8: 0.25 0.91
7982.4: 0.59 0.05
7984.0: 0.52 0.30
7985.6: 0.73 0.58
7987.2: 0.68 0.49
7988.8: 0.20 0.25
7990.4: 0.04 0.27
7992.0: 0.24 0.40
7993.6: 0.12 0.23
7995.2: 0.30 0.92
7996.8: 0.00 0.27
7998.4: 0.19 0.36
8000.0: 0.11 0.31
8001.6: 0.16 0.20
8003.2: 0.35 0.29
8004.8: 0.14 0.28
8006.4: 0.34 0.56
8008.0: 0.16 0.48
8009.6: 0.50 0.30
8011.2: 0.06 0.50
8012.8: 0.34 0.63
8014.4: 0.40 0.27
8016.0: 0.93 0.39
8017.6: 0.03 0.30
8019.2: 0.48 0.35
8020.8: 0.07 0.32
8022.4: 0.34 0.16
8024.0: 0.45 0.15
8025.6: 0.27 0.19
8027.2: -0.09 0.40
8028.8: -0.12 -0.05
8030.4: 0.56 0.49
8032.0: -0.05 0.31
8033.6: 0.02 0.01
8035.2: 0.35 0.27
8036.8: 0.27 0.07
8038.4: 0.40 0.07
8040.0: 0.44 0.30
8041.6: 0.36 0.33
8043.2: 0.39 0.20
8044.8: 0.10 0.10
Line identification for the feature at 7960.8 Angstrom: H-alpha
